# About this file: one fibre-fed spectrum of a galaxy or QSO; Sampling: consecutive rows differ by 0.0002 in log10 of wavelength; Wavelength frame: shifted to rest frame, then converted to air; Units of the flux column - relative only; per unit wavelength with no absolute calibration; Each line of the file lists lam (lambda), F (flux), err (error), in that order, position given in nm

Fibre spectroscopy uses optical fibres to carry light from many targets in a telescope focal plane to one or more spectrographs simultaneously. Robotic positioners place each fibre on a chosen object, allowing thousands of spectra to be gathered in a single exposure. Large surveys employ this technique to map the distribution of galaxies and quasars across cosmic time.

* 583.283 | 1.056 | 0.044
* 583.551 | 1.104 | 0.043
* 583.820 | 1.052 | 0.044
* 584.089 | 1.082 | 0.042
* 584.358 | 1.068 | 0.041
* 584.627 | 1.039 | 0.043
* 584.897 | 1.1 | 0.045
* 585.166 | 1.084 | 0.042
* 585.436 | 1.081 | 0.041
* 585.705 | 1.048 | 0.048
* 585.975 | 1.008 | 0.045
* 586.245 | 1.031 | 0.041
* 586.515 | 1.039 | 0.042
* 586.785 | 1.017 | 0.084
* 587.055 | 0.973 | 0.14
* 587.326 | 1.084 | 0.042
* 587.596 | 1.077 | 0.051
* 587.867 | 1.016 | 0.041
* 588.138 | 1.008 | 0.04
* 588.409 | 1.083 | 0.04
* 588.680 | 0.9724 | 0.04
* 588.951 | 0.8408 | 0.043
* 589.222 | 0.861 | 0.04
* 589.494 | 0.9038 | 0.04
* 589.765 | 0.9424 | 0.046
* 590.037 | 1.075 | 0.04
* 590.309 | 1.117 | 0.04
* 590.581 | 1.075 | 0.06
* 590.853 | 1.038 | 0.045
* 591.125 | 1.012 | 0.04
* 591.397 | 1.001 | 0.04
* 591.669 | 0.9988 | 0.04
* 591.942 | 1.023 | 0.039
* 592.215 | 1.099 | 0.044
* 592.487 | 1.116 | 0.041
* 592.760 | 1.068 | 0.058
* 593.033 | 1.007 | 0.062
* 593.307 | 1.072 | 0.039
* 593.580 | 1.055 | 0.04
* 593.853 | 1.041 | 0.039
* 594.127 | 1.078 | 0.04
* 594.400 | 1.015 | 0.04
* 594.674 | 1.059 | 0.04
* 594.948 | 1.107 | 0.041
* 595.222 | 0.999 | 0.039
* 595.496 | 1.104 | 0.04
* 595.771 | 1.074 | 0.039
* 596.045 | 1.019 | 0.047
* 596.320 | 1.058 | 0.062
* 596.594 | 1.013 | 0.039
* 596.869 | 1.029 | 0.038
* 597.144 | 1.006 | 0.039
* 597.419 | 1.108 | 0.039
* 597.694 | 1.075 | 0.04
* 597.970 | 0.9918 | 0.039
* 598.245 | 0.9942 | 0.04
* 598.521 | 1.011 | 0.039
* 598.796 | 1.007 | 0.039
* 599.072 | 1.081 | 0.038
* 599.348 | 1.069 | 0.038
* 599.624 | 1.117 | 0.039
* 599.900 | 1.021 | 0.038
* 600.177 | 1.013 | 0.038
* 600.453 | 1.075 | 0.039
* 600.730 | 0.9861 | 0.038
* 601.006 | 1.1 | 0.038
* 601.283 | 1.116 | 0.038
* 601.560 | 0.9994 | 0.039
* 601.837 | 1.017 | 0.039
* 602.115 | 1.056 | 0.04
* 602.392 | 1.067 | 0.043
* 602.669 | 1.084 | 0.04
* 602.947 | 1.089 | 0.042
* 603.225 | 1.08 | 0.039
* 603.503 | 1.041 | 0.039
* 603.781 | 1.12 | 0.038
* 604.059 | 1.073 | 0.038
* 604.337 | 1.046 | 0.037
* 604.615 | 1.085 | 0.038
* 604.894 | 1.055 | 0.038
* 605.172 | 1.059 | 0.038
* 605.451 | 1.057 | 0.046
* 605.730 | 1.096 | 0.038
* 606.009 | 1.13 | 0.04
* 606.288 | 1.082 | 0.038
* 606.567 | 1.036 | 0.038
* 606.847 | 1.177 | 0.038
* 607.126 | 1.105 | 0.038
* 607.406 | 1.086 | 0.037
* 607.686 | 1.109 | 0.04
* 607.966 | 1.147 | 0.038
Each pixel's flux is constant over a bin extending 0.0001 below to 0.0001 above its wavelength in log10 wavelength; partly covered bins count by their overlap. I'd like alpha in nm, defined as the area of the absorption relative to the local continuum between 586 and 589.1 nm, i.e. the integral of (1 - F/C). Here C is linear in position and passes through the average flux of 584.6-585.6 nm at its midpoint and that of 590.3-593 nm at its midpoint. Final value 0.16 nm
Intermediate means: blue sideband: 1.08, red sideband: 1.05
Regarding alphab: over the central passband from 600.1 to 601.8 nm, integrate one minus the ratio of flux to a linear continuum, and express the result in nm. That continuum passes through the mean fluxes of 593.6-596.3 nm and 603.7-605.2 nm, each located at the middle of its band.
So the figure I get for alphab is 0.030 nm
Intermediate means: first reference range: 1.06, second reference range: 1.07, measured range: 1.05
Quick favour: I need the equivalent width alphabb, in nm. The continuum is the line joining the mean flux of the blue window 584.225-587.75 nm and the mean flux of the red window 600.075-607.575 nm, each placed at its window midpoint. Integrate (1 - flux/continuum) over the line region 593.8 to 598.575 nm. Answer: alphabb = 0.083 nm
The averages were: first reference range 1.05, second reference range 1.07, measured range 1.04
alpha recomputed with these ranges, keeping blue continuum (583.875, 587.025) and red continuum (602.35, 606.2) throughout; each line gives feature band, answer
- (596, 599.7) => 0.10 nm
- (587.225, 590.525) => 0.18 nm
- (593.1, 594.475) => 0.01 nm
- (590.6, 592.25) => 0.05 nm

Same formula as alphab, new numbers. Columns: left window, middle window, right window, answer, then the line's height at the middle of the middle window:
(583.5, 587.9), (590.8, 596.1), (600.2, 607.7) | 0.059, 1.06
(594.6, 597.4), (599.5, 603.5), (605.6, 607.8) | 0.070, 1.08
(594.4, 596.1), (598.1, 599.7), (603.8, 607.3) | 0.036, 1.07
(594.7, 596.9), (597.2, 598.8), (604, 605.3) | 0.035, 1.05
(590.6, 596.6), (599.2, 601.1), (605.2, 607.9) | 0.035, 1.07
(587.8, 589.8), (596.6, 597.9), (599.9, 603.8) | -0.035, 1.02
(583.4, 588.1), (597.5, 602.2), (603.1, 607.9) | 0.142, 1.08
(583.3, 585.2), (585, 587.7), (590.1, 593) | 0.060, 1.07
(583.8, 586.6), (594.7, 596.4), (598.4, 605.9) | -0.001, 1.06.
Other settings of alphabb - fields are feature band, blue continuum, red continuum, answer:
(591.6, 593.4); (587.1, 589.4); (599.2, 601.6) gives -0.076 nm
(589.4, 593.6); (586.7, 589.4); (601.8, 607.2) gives -0.121 nm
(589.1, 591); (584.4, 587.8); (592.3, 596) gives 0.093 nm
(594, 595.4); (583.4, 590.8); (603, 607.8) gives -0.001 nm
